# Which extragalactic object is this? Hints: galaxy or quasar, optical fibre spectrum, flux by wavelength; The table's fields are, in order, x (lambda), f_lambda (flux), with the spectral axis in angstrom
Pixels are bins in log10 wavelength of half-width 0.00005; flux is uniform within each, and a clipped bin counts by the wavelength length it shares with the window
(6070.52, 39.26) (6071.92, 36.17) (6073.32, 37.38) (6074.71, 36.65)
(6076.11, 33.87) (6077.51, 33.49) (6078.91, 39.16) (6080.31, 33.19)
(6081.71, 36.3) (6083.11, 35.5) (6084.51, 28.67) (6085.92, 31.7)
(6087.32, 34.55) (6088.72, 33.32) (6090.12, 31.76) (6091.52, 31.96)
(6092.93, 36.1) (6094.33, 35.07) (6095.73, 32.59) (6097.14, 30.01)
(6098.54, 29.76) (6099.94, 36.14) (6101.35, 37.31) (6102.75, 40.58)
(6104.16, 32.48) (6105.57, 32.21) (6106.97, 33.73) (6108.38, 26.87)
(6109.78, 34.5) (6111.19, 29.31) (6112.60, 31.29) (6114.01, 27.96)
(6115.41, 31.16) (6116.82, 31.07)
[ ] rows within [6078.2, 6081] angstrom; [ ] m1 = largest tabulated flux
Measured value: 39.16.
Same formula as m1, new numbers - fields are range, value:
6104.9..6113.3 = 34.5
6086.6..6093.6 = 36.1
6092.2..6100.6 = 36.14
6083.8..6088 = 34.55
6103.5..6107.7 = 33.73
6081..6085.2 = 36.3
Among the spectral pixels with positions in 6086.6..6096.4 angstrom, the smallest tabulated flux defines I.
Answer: 31.76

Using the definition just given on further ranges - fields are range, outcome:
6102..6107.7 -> 32.21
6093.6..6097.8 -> 30.01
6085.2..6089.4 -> 31.7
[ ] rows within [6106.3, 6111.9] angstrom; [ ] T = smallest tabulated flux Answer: 26.87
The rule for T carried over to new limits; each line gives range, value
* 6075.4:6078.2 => 33.49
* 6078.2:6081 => 33.19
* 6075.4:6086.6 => 28.67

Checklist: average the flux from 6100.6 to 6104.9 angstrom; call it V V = 36.7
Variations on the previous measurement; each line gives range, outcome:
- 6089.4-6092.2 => 31.9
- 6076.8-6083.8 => 35.5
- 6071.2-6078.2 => 35.5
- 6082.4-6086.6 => 31.9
